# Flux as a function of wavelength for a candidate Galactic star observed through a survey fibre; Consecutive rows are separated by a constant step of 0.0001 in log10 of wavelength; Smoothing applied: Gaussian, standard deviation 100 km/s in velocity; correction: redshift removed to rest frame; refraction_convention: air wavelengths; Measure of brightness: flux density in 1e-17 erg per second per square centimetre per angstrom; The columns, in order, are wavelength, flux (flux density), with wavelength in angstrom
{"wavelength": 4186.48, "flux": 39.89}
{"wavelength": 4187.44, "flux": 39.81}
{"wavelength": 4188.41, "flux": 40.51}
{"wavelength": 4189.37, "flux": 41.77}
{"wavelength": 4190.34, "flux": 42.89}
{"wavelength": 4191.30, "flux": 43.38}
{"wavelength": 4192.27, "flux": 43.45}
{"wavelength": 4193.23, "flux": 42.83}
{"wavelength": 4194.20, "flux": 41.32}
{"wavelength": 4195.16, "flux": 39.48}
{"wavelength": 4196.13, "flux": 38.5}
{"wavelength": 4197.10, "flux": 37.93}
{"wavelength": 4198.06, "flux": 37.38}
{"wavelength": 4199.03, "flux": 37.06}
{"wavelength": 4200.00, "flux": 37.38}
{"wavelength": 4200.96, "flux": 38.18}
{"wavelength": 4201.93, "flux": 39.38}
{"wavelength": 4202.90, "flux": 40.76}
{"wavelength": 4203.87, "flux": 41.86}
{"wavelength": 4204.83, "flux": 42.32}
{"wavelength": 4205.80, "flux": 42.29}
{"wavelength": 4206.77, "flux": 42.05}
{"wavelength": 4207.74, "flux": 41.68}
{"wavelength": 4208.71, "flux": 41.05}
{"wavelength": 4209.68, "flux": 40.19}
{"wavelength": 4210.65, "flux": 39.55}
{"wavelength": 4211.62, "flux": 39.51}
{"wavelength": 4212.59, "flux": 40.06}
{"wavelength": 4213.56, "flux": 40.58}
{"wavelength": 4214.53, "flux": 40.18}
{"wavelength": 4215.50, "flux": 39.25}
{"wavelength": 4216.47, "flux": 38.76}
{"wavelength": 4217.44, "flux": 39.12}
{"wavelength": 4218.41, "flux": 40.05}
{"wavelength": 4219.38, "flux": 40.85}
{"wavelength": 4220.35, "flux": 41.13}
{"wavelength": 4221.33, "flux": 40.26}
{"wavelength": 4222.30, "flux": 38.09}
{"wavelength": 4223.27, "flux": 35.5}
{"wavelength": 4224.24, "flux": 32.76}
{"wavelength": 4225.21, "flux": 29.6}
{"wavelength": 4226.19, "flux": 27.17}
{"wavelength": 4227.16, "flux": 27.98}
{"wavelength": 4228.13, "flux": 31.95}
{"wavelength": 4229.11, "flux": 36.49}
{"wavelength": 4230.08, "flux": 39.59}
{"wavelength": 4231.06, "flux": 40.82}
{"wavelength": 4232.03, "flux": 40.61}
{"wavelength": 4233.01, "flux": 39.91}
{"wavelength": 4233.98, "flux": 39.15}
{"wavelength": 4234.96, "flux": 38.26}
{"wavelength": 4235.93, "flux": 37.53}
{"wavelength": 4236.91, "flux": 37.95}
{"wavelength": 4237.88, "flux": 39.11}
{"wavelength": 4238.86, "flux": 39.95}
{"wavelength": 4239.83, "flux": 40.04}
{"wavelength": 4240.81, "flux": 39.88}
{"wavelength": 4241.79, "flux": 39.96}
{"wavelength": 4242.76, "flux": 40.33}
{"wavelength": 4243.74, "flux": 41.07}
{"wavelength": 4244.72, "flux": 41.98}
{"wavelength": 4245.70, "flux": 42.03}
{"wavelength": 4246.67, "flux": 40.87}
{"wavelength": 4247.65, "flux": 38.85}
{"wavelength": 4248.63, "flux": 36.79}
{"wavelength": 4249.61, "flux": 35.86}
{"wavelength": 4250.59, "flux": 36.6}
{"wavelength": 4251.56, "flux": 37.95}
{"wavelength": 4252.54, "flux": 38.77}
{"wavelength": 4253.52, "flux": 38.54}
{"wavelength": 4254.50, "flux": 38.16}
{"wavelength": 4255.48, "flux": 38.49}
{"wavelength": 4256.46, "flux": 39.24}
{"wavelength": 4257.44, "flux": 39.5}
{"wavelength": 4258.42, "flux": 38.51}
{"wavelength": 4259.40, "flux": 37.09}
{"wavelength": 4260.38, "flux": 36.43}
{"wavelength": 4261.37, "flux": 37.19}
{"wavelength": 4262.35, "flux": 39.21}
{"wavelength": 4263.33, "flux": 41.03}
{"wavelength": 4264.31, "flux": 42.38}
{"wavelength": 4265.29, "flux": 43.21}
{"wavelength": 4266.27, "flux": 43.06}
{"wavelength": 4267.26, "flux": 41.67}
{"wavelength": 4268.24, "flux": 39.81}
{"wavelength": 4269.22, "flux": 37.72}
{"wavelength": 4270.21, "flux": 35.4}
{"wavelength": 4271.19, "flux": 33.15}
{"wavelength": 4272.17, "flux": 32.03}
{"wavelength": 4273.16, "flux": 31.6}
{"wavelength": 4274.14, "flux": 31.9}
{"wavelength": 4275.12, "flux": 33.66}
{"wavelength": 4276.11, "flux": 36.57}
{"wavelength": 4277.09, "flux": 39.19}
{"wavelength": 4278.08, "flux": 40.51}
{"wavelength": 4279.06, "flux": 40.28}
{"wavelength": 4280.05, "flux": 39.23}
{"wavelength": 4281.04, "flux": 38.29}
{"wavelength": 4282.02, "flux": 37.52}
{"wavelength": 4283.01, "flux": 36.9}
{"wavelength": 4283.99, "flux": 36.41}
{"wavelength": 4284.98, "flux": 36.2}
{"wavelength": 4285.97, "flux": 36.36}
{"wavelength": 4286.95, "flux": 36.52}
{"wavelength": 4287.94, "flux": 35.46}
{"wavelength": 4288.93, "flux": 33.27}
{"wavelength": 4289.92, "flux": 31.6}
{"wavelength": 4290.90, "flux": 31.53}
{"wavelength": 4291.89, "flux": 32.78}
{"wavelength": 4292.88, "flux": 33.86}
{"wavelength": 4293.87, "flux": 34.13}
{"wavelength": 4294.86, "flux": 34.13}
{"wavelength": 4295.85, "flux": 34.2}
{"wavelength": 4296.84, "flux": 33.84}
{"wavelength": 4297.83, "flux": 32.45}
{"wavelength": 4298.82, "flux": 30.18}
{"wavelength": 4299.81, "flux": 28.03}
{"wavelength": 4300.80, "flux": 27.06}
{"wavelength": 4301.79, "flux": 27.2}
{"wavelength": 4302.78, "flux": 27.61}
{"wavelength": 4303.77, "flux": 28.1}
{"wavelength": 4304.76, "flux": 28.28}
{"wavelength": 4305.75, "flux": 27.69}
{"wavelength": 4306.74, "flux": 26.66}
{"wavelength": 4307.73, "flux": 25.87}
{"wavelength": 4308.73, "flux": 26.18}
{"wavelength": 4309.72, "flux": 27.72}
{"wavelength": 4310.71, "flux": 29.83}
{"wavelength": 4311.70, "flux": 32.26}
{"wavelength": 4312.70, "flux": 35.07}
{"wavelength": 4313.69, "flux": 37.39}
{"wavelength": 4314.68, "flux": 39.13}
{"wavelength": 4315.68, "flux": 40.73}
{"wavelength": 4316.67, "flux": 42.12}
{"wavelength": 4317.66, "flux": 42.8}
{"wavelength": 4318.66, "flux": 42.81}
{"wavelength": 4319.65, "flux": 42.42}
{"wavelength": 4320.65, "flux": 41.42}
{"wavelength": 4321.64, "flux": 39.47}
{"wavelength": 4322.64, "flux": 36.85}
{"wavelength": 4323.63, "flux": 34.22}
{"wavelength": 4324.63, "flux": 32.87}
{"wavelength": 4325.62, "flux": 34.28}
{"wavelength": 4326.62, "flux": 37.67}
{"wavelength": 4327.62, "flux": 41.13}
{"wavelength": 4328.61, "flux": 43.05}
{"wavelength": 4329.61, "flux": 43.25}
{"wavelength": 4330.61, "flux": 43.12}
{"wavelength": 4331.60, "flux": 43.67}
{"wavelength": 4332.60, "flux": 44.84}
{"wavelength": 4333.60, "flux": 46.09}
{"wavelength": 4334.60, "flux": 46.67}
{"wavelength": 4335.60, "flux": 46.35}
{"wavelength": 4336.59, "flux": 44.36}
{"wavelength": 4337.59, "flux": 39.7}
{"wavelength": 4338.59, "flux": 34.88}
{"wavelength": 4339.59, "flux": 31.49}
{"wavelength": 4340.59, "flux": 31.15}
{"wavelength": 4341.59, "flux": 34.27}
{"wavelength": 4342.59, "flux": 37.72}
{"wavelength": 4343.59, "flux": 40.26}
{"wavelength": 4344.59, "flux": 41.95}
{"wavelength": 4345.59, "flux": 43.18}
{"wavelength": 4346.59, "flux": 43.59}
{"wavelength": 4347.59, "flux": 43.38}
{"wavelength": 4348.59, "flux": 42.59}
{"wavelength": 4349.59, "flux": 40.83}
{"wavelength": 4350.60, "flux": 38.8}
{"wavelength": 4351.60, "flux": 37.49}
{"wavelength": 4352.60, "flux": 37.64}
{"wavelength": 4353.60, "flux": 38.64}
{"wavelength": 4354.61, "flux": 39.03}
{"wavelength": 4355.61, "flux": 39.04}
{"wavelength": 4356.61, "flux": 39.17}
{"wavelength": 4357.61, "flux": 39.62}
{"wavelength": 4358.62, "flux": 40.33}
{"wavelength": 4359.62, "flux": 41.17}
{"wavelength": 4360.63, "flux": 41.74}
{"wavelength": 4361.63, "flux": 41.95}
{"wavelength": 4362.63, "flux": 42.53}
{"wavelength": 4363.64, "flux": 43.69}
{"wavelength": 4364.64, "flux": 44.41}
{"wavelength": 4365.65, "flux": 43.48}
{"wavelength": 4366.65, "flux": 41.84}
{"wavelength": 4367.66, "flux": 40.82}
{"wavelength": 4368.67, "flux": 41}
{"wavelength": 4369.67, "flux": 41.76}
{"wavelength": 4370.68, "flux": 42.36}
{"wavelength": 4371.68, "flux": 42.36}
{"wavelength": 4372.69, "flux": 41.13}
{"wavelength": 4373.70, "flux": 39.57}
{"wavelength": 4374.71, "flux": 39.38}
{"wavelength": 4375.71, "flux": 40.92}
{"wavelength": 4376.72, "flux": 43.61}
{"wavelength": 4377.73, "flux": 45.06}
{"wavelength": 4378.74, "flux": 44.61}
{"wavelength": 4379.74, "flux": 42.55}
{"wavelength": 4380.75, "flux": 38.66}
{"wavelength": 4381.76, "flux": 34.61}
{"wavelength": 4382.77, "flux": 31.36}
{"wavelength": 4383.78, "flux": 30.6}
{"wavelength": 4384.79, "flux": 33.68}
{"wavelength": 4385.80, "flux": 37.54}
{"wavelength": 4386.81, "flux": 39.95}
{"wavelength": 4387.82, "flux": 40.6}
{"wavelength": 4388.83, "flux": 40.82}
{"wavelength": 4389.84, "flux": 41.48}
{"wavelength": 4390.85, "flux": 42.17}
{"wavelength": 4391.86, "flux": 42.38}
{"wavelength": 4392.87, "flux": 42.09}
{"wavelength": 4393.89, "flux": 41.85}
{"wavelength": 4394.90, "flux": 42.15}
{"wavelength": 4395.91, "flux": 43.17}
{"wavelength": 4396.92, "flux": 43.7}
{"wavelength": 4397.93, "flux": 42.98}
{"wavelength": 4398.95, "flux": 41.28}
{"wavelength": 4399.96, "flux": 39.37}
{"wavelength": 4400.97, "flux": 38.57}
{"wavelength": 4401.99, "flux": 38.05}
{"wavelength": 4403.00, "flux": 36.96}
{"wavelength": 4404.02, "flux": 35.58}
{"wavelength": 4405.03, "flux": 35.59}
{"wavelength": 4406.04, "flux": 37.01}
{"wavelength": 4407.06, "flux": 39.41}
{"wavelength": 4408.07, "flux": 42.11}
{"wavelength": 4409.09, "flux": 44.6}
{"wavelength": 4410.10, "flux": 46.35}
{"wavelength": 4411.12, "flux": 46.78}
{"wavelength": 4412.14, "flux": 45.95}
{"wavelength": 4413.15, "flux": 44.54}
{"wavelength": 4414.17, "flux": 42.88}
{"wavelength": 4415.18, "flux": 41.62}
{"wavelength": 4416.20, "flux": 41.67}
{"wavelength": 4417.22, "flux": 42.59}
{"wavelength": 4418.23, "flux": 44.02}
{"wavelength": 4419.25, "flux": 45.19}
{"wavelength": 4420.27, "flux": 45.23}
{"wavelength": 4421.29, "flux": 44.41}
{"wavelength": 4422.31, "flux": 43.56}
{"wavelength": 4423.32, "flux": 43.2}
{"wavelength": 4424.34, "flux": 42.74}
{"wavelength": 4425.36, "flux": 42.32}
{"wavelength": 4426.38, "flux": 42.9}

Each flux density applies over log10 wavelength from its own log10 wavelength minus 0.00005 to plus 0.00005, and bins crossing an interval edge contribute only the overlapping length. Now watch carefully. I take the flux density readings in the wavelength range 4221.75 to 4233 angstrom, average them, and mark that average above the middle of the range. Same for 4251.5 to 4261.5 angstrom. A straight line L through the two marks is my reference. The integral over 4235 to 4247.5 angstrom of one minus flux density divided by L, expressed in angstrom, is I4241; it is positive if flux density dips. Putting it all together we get -1.2 angstrom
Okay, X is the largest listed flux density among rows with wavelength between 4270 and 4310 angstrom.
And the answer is 40.51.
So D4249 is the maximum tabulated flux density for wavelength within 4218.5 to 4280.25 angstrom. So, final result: 43.21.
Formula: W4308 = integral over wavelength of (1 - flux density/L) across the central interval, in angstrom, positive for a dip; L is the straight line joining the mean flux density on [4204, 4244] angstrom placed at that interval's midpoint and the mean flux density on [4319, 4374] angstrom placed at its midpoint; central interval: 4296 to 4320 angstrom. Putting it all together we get 4.4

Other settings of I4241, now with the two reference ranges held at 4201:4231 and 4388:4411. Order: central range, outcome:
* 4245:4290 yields 1.6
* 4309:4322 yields 0.7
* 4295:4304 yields 2.1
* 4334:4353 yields 0.1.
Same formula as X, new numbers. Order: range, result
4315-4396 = 46.67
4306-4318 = 42.8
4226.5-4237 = 40.82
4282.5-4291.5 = 36.9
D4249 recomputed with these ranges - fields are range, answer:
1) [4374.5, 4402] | 45.06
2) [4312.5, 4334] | 46.09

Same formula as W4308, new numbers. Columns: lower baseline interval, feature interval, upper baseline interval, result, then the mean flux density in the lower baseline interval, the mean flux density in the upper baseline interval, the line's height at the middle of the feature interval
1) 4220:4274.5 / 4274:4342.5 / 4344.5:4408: 5.59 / 37.9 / 40.4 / 39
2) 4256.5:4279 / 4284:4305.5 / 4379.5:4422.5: 3.55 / 37.8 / 40.8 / 38.4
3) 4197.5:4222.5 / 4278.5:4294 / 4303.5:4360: 1.24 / 40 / 38.1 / 38.8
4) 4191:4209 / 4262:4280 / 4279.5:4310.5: -1.97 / 40.4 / 32.1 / 34.2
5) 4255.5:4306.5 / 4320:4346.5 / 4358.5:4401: -1.13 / 35.3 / 40.9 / 38.2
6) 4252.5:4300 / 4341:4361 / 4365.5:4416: -0.36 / 36.5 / 40.7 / 39.3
